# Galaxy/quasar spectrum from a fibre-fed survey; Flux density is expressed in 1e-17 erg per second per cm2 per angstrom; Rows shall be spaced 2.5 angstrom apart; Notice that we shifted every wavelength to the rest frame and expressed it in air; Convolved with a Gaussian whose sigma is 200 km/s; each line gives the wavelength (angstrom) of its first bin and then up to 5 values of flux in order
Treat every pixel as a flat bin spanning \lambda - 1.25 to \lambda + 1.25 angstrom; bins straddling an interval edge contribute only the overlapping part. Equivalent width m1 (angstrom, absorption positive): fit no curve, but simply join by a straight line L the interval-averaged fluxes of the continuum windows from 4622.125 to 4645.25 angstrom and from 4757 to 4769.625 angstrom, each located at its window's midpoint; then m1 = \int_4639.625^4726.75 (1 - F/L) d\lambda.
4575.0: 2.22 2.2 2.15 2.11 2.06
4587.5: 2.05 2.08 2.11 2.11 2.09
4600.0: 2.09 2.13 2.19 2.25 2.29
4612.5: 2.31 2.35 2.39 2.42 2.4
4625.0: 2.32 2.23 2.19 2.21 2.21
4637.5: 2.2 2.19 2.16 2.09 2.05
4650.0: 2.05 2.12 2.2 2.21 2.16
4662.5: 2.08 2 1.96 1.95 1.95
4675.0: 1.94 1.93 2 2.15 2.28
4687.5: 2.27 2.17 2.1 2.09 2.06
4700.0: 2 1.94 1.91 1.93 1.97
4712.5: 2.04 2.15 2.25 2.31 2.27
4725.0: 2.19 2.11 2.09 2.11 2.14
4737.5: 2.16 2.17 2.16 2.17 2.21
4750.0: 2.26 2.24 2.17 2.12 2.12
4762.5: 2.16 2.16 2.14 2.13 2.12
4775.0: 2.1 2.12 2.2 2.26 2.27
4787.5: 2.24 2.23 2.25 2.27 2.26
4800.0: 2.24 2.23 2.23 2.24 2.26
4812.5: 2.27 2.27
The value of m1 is 4.00 angstrom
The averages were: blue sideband 2.22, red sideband 2.14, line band 2.09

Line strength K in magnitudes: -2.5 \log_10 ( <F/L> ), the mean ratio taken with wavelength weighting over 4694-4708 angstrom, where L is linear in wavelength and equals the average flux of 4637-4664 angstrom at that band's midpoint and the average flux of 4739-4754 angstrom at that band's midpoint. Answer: 0.09 mag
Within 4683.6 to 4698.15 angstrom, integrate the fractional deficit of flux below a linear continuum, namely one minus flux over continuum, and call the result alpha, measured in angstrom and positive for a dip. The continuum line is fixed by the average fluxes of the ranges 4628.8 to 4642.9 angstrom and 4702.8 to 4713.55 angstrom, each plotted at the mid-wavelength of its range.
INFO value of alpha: -1.1 angstrom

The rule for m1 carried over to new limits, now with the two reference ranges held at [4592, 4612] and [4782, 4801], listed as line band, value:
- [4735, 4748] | 0.4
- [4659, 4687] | 2.0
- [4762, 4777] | 0.7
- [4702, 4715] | 1.4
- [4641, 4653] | 0.5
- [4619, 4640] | -0.9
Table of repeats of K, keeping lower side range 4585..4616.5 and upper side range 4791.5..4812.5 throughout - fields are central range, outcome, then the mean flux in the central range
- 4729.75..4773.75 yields 0.03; 2.16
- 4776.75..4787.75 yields 0.01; 2.22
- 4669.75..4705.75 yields 0.08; 2.05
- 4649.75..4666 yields 0.03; 2.12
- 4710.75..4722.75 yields 0.01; 2.19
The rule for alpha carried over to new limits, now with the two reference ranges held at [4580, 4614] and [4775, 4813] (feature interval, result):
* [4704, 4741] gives 1.35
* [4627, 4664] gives 0.22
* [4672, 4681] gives 0.94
